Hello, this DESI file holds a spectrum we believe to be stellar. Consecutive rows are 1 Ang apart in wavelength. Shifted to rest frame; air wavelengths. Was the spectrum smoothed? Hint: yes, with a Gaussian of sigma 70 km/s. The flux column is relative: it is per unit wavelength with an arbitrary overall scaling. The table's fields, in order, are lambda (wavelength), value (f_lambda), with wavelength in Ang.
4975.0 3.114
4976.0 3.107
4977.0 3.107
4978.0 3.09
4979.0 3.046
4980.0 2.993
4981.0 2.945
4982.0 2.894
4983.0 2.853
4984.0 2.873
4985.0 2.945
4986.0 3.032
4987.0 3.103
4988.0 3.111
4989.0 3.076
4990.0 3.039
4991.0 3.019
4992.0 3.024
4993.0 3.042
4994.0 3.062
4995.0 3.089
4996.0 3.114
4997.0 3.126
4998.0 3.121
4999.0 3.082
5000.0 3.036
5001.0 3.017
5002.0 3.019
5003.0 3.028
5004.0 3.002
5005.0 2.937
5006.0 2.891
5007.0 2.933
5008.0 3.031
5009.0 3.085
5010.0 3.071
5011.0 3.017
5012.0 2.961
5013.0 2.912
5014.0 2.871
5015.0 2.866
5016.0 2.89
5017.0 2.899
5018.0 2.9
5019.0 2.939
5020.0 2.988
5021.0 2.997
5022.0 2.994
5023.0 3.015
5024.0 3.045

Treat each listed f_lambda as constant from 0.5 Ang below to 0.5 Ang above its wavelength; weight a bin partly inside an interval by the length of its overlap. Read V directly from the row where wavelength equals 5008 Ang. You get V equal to 3.031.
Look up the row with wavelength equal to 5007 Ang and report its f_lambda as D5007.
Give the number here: 2.933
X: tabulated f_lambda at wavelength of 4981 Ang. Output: 2.945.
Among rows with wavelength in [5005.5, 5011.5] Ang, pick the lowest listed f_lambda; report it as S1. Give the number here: 2.891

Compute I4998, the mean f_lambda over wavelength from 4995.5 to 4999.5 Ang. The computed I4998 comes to 3.11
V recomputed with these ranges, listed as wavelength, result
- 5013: 2.912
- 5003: 3.028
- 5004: 3.002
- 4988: 3.111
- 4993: 3.042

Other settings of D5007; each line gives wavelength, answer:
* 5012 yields 2.961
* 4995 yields 3.089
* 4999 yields 3.082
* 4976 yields 3.107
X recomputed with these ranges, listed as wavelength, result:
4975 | 3.114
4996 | 3.114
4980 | 2.993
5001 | 3.017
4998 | 3.121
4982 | 2.894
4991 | 3.019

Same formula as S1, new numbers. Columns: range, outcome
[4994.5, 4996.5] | 3.089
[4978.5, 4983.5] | 2.853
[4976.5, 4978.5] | 3.09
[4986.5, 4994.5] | 3.019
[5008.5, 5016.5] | 2.866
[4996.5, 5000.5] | 3.036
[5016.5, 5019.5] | 2.899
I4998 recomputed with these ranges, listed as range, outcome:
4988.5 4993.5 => 3.04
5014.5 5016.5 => 2.88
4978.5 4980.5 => 3.02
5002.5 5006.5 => 2.96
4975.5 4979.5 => 3.09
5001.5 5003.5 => 3.02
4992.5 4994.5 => 3.05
